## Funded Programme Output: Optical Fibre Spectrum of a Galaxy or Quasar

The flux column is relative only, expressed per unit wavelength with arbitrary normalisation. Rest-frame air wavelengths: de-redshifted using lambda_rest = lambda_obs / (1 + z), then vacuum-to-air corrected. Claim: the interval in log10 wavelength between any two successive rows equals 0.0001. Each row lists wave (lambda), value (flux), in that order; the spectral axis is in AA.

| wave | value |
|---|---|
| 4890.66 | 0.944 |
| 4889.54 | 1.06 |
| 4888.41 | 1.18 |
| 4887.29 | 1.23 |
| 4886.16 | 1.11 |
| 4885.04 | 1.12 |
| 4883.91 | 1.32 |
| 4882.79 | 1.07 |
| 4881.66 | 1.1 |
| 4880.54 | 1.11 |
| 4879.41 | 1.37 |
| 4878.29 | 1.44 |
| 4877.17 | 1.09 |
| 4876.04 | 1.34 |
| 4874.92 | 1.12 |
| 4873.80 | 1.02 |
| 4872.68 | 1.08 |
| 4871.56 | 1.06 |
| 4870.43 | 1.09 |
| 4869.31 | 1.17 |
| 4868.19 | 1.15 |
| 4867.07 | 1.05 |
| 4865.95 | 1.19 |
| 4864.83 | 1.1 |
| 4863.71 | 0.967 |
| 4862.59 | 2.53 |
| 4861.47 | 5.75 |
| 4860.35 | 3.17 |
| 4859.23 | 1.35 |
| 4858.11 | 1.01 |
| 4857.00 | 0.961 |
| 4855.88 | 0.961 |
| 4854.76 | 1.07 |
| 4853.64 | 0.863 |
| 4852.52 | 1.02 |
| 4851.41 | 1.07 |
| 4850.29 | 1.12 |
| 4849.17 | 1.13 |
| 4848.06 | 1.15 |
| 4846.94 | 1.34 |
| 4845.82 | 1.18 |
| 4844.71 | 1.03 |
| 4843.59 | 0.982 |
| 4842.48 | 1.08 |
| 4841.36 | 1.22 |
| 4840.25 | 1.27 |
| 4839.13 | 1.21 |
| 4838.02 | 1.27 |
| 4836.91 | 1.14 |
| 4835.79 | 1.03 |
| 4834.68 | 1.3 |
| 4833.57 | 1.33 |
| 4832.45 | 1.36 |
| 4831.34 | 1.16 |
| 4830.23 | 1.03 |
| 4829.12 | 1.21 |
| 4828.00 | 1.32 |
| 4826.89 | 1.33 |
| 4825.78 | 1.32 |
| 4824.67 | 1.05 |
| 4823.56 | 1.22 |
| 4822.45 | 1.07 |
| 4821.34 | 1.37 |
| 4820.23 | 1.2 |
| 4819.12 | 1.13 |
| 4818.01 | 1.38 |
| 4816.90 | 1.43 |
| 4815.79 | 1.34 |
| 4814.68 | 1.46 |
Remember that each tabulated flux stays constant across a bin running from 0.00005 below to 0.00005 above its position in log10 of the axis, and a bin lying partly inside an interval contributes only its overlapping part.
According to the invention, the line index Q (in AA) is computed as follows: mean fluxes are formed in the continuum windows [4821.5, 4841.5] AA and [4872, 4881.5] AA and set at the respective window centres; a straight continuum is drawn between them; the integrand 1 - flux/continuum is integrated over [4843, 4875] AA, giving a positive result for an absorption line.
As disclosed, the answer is -4.6 AA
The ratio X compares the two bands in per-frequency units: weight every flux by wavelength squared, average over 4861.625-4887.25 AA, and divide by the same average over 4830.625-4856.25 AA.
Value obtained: 1.1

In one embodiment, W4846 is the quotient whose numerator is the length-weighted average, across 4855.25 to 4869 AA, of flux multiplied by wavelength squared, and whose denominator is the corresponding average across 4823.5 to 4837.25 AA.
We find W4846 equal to 1.5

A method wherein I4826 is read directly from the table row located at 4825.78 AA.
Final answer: 1.32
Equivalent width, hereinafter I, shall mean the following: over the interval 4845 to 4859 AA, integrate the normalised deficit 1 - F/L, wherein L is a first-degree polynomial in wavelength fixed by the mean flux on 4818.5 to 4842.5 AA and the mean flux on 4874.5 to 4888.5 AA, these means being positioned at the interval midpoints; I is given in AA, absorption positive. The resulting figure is 1.50 AA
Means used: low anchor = 1.21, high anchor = 1.2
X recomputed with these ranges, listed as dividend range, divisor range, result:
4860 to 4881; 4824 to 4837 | 1.30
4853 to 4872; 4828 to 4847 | 1.33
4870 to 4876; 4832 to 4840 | 0.90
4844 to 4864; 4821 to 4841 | 1.28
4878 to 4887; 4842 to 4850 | 1.08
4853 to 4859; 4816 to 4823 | 0.80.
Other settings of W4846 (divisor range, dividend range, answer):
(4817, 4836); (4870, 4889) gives 0.97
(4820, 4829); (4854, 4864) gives 1.63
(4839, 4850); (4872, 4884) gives 1.04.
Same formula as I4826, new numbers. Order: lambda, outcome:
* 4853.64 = 0.863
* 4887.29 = 1.23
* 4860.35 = 3.17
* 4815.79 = 1.34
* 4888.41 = 1.18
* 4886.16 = 1.11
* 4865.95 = 1.19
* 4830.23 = 1.03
